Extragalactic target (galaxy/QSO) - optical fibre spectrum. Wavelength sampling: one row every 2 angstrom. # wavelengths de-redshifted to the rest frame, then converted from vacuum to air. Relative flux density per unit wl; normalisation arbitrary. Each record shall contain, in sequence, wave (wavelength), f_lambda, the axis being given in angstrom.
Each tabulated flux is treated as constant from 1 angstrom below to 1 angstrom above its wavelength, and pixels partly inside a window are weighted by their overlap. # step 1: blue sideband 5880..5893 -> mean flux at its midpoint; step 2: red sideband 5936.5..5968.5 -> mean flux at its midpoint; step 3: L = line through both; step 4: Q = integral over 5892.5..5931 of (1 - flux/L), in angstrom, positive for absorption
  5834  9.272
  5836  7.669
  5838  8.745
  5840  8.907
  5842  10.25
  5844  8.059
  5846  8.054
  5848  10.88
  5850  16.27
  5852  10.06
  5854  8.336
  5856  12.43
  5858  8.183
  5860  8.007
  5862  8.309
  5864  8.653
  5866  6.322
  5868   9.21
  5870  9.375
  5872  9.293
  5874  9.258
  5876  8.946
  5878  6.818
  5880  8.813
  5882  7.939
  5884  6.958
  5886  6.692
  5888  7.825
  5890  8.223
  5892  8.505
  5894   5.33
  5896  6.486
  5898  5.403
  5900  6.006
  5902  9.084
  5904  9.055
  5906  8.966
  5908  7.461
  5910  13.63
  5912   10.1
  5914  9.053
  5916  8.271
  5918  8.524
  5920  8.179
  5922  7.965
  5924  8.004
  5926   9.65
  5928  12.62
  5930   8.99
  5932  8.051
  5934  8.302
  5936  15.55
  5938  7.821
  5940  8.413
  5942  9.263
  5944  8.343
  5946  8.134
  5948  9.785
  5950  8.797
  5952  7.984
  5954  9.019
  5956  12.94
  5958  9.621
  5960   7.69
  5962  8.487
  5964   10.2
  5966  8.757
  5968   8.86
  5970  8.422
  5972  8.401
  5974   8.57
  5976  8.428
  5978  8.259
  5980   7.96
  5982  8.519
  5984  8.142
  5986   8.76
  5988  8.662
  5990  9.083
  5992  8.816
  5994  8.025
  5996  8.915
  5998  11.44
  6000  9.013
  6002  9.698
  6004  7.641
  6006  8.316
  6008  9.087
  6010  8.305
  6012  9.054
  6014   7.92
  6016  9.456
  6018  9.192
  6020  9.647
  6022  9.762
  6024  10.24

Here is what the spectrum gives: -1.2 angstrom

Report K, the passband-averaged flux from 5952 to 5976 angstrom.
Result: 9.1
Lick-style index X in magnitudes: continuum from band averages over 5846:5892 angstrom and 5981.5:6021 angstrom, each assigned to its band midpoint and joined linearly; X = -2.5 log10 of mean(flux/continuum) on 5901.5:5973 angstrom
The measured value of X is -0.04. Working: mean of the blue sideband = 8.92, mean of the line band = 9.23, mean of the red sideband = 8.89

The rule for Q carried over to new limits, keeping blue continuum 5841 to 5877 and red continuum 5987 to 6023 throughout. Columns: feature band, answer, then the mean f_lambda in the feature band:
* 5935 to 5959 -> -1.2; 9.64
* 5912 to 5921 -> 0.6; 8.68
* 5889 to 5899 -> 2.7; 6.79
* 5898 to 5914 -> 0.6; 8.94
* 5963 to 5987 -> 1.3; 8.61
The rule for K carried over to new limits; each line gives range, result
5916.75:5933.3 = 8.97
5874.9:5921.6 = 8.1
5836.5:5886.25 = 9.01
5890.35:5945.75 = 8.76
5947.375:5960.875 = 9.41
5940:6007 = 8.87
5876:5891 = 7.7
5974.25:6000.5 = 8.76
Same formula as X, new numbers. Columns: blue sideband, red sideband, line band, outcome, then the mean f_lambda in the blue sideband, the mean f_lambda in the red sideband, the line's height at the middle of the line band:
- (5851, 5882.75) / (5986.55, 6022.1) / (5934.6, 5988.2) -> -0.01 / 8.75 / 8.98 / 8.91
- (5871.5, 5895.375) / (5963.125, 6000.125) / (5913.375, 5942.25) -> -0.12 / 7.83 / 8.79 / 8.27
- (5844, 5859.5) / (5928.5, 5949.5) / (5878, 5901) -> 0.36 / 10.4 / 9.33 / 9.91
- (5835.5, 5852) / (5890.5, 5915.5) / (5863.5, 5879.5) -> 0.08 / 9.93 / 8.26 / 9.15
